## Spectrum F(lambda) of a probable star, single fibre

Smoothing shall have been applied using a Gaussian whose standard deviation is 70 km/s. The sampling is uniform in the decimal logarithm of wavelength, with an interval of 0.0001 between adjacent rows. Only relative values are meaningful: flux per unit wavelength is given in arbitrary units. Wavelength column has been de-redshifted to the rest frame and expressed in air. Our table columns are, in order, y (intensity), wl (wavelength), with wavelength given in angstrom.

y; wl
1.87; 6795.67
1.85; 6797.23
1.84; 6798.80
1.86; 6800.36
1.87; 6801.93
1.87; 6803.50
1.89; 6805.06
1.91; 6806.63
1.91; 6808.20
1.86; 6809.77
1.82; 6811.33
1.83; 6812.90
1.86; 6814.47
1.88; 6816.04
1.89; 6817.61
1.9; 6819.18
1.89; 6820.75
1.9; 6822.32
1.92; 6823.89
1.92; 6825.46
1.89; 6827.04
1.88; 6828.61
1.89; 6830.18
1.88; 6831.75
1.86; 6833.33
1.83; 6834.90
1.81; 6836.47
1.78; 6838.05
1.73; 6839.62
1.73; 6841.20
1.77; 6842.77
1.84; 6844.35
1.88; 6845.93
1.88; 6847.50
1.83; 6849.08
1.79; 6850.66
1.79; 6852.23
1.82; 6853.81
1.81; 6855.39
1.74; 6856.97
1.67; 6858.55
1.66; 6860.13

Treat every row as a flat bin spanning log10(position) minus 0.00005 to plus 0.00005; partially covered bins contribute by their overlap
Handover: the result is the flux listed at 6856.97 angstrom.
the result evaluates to 1.74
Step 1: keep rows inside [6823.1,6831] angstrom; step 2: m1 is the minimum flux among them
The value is 1.88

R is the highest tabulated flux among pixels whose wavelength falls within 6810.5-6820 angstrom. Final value 1.9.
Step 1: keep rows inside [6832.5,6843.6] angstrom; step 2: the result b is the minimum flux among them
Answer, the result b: 1.73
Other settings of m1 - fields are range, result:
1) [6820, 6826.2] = 1.89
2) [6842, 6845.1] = 1.77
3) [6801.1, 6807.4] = 1.87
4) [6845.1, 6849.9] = 1.83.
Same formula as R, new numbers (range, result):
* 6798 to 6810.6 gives 1.91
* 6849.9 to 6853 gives 1.79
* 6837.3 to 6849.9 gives 1.88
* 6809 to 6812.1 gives 1.86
